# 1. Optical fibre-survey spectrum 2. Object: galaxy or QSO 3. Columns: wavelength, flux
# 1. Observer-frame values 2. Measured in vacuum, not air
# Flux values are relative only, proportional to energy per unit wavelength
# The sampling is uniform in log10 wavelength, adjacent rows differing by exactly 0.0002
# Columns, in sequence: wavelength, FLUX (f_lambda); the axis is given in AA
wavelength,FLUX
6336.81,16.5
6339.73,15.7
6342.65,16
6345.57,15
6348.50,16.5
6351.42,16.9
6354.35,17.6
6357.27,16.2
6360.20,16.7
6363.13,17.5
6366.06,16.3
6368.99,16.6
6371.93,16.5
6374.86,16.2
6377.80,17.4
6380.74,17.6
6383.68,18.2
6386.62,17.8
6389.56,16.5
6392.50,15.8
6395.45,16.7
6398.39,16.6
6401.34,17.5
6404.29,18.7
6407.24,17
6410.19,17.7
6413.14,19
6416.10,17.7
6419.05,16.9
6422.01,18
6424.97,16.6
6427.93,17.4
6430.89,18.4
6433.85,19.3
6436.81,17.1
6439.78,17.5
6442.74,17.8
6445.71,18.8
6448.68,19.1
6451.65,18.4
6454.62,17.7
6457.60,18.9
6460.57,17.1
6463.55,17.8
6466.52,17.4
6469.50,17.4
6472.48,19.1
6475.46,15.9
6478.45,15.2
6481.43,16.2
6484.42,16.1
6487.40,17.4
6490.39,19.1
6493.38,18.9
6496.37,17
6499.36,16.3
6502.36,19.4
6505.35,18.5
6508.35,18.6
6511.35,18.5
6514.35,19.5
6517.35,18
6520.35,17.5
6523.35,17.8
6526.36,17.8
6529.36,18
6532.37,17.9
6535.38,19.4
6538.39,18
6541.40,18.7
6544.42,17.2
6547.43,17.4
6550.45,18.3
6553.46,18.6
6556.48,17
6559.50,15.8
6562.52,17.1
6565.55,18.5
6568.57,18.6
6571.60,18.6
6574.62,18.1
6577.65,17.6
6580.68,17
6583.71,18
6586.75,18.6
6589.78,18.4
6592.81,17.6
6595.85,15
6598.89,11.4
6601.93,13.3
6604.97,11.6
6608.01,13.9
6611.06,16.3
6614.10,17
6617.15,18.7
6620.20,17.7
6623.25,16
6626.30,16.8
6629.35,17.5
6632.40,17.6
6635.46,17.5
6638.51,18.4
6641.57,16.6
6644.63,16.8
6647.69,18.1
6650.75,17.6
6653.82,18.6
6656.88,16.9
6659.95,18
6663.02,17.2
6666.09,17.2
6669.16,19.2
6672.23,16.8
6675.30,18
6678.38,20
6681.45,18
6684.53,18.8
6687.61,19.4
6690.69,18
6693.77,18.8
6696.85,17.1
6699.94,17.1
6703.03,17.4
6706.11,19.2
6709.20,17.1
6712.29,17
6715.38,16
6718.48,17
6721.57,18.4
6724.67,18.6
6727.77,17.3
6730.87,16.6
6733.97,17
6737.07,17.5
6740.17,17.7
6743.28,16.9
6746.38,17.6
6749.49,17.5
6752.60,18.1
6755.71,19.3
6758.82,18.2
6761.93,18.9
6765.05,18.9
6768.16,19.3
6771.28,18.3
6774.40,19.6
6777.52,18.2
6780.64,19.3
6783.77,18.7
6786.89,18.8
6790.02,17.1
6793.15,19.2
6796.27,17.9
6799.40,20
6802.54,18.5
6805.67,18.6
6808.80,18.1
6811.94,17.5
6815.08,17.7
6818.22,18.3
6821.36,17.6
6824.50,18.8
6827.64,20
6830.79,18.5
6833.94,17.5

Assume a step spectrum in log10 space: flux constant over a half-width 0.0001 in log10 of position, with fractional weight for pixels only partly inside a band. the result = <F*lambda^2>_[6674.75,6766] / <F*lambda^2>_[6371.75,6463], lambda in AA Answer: 1.11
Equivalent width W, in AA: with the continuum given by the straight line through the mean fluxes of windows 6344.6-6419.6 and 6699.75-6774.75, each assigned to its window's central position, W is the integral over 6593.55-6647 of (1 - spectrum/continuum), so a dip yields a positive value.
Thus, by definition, 4.6 AA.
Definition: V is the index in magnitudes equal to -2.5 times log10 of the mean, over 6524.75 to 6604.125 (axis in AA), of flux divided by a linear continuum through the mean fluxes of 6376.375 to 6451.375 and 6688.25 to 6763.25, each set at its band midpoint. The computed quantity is 0.02 mag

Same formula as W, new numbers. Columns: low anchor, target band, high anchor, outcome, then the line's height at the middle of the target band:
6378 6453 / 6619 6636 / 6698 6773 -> 0.57 AA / 17.8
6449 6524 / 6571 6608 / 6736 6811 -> 3.89 AA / 18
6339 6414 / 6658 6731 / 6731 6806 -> 0.87 AA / 18.1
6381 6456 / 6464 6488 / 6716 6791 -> 1.22 AA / 17.8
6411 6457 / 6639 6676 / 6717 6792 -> 1.00 AA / 18.1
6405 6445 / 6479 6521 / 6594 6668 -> -1.39 AA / 17.3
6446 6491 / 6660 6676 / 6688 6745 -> -0.16 AA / 17.5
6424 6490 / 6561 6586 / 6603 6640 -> -1.63 AA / 16.9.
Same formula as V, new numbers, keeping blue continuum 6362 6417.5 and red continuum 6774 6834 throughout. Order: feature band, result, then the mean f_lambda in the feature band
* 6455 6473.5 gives -0.03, 17.9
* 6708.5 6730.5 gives 0.06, 17.3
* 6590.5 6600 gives 0.18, 15.1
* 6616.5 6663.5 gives 0.03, 17.5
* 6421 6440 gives -0.03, 17.8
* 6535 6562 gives 0.00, 17.7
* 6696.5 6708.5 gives 0.03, 17.7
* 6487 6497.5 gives -0.04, 18.2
